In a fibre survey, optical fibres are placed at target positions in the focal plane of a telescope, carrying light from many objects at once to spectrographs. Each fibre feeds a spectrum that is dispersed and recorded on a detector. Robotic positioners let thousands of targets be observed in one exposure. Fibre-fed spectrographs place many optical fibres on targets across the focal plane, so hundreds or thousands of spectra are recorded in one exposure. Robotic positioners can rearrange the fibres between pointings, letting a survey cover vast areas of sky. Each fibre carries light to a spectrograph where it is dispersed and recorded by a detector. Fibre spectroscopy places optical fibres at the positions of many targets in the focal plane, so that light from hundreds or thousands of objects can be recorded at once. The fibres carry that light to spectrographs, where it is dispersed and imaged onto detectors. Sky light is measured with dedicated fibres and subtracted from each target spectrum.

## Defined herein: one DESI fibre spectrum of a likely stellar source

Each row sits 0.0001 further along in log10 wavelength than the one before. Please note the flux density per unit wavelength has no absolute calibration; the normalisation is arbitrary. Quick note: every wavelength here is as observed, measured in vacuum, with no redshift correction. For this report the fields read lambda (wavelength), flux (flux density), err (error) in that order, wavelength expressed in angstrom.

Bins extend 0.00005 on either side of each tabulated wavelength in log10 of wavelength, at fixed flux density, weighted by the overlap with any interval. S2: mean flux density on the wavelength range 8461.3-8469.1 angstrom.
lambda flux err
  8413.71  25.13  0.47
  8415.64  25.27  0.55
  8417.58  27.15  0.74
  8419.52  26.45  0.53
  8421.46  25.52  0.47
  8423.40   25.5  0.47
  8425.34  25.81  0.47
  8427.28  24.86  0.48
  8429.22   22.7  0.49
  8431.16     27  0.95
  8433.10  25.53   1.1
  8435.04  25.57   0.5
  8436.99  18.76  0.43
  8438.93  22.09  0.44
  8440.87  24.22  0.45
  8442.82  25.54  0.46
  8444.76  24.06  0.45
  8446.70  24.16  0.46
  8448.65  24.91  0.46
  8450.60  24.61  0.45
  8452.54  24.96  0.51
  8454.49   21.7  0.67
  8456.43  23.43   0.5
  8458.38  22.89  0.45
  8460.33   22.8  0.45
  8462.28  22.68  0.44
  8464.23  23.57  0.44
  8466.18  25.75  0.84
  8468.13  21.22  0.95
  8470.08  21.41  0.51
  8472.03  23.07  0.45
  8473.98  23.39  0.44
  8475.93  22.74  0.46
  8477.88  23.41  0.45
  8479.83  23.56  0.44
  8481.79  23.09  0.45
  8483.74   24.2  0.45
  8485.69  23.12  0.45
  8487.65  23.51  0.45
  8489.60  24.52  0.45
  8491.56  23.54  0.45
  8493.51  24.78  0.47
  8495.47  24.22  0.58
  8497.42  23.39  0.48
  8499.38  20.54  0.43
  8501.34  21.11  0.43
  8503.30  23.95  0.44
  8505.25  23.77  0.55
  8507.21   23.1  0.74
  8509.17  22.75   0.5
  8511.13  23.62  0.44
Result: 23.3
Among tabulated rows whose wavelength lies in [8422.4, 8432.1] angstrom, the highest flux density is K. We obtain 27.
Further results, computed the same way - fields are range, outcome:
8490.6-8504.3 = 24.78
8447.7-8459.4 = 24.96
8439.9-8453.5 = 25.54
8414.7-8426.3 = 27.15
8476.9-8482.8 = 23.56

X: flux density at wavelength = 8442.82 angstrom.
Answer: 25.54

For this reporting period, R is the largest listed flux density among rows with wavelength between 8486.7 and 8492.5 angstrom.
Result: 24.52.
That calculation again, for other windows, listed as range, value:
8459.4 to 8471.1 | 25.75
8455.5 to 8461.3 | 23.43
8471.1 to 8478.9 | 23.41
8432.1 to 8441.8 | 25.57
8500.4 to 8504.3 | 23.95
